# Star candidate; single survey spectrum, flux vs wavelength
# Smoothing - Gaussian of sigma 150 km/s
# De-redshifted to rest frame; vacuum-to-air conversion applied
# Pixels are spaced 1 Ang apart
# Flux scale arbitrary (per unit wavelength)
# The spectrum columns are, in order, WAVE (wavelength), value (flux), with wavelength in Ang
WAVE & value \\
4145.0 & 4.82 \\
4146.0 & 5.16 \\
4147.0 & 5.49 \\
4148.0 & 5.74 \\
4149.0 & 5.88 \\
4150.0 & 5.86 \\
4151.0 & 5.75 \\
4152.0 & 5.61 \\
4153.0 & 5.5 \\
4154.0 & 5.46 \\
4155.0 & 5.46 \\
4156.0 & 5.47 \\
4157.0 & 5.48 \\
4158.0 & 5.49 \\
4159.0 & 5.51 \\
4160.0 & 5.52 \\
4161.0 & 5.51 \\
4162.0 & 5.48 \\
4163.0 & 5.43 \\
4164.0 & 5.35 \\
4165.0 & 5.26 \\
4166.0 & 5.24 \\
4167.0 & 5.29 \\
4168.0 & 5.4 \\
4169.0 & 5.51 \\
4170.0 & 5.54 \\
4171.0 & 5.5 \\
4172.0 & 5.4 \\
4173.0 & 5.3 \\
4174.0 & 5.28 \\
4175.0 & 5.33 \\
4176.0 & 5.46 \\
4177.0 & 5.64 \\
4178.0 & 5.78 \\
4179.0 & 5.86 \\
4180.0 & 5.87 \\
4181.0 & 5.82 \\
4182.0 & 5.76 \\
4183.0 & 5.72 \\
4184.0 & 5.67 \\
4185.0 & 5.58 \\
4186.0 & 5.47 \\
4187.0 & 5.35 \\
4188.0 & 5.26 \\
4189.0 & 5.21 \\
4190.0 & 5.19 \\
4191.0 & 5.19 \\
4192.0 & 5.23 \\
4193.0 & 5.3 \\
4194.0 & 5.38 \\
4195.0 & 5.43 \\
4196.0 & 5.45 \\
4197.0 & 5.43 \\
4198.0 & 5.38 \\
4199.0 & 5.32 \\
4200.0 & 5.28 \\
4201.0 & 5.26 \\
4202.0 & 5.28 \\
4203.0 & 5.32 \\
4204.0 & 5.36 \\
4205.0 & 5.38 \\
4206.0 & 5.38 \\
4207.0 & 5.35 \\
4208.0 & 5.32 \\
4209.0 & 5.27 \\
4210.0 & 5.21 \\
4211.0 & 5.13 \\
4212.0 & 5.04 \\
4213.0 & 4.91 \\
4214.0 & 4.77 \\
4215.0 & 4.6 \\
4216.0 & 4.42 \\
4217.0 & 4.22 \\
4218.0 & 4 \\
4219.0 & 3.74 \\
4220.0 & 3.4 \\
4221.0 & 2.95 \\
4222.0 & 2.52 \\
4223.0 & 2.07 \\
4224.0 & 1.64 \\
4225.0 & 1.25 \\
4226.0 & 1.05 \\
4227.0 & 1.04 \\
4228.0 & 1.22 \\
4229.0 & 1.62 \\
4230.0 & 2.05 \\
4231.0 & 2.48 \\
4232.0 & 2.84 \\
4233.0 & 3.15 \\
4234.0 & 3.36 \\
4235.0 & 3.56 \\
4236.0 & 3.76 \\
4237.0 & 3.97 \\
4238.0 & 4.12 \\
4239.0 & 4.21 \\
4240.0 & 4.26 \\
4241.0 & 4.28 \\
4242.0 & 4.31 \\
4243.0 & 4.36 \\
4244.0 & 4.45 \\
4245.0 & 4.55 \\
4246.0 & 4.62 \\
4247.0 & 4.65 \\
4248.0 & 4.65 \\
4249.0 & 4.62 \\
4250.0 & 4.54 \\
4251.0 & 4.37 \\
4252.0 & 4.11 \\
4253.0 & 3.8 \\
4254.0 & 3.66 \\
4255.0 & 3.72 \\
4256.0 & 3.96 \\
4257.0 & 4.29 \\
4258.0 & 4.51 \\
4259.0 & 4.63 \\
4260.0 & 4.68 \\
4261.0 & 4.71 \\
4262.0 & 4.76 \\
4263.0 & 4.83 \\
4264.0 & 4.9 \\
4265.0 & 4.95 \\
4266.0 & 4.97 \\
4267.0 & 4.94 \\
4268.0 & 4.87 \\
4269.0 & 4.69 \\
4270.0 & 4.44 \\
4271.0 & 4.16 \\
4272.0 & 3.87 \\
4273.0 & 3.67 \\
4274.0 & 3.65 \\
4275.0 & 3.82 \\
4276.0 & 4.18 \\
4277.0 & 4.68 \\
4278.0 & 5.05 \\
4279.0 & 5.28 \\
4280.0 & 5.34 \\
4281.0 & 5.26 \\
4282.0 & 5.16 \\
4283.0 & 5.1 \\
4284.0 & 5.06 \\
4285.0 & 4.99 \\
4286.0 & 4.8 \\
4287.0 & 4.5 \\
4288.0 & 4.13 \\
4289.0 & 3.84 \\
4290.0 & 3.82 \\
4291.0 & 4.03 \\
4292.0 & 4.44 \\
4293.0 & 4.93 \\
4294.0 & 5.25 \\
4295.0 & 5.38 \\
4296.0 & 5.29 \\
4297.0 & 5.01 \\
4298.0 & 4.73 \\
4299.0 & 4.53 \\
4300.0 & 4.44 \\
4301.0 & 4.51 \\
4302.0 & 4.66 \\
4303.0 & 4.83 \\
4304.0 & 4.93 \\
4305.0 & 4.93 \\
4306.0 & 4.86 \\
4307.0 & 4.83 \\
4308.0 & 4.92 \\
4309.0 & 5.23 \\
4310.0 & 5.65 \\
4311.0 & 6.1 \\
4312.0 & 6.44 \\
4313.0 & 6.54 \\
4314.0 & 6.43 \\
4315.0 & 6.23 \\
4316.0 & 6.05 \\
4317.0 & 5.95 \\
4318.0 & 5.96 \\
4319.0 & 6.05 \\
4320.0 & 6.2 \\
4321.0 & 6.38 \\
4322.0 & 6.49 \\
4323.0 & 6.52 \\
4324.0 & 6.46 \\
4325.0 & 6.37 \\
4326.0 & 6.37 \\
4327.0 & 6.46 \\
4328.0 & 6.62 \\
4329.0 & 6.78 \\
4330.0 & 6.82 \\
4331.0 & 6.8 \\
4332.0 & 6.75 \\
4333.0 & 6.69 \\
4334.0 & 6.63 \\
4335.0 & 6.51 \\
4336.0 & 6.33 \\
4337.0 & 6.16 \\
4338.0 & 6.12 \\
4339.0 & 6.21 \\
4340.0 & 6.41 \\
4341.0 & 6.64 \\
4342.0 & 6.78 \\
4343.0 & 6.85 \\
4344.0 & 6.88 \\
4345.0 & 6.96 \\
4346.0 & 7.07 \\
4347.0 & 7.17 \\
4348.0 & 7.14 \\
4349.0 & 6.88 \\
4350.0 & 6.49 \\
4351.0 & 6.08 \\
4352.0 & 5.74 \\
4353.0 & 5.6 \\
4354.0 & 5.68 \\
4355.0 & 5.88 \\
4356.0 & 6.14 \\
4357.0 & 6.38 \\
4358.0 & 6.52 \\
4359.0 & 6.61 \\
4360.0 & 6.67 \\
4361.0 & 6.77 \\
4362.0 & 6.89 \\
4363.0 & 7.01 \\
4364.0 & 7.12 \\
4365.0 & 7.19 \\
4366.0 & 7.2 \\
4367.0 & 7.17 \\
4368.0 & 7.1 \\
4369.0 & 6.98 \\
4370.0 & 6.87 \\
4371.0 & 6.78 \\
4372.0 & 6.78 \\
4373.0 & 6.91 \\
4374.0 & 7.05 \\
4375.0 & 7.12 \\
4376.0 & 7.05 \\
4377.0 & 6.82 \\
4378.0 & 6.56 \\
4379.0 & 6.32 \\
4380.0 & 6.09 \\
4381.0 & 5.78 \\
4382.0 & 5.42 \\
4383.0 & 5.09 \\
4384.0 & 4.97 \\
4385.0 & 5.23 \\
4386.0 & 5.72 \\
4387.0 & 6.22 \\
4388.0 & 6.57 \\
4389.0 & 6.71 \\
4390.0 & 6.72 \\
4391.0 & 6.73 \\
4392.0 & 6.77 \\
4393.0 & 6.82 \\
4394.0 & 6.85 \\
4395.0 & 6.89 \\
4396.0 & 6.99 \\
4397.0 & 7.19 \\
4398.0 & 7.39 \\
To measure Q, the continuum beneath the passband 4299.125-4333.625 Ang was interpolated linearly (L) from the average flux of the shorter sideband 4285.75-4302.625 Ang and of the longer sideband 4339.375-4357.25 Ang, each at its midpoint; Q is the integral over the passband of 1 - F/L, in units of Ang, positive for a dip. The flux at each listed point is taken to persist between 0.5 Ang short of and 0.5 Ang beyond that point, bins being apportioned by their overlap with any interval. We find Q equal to -3.27 Ang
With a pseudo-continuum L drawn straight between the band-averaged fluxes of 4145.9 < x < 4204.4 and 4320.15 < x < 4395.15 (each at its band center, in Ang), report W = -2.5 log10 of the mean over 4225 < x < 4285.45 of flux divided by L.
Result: 0.408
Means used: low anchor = 5.47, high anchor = 6.53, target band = 4.09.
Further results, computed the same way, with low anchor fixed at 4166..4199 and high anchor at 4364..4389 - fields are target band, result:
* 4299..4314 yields 0.17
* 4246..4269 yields 0.28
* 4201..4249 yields 0.41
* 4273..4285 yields 0.25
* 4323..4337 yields -0.06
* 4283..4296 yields 0.28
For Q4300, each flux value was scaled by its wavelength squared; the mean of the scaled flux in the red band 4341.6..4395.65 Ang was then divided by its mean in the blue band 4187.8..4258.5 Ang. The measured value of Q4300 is 1.68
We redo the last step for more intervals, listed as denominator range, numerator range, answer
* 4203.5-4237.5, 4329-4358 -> 1.92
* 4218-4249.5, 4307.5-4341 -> 2.01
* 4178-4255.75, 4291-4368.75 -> 1.48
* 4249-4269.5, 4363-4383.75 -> 1.56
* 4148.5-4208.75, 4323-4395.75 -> 1.30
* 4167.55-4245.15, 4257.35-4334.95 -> 1.22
